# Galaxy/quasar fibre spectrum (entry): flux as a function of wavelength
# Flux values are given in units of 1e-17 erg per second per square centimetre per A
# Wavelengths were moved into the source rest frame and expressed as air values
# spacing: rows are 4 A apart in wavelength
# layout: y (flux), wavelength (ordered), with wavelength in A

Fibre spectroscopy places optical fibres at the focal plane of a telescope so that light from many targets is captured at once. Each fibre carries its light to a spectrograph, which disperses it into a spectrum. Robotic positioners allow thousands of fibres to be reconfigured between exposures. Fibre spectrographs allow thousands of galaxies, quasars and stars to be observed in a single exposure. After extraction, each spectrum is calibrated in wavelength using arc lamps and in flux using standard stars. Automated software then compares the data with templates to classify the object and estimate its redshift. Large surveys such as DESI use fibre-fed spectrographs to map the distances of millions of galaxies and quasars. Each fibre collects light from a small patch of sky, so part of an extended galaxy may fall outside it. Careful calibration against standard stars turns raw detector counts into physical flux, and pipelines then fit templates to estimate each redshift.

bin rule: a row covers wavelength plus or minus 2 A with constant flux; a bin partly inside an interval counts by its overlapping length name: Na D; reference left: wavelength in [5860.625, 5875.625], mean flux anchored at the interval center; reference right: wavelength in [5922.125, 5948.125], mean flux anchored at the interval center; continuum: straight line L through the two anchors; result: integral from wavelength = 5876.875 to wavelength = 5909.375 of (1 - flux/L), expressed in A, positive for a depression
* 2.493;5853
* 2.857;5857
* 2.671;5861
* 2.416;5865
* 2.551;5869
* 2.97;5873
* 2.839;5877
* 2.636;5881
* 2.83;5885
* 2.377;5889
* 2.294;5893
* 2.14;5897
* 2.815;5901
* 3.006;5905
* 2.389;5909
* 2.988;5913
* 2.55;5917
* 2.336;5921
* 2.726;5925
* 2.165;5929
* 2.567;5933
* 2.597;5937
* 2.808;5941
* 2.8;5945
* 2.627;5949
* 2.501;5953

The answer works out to 0.6 A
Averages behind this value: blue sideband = 2.66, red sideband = 2.6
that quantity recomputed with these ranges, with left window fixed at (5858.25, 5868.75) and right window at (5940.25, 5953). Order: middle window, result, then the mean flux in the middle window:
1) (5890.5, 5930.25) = 1.45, 2.55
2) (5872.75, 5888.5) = -1.01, 2.76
